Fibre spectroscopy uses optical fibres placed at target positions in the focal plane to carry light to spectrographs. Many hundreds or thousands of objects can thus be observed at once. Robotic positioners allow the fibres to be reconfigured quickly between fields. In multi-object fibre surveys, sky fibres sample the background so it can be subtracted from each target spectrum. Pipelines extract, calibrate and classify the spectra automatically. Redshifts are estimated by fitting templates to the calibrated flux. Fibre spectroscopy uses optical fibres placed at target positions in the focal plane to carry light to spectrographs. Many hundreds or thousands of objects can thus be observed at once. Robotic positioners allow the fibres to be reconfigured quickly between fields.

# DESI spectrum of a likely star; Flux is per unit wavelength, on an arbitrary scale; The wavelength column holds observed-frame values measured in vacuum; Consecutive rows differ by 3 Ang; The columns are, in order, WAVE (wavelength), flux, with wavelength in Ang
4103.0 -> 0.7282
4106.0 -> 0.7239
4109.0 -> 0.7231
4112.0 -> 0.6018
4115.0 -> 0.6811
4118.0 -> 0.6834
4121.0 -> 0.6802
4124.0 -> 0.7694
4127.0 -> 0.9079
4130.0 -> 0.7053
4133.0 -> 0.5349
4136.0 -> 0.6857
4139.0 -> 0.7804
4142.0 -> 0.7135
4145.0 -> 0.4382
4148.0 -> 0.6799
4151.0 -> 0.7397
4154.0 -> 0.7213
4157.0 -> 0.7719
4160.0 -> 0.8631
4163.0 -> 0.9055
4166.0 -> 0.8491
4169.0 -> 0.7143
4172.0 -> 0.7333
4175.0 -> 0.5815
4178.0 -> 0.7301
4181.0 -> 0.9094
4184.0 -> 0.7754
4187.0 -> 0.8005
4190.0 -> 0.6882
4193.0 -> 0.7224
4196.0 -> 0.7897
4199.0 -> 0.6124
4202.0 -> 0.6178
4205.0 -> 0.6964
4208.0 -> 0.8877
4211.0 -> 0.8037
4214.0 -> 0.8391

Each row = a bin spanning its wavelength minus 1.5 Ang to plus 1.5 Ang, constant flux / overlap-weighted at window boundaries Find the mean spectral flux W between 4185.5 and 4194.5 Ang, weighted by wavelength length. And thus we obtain 0.737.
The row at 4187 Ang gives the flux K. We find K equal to 0.8005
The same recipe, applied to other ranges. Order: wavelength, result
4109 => 0.7231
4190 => 0.6882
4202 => 0.6178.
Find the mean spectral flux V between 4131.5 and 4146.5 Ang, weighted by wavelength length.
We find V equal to 0.631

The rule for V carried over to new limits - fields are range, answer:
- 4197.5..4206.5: 0.642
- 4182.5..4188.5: 0.788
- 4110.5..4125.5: 0.683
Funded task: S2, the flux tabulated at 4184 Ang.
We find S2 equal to 0.7754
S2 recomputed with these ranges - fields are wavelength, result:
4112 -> 0.6018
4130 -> 0.7053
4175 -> 0.5815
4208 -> 0.8877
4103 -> 0.7282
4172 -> 0.7333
